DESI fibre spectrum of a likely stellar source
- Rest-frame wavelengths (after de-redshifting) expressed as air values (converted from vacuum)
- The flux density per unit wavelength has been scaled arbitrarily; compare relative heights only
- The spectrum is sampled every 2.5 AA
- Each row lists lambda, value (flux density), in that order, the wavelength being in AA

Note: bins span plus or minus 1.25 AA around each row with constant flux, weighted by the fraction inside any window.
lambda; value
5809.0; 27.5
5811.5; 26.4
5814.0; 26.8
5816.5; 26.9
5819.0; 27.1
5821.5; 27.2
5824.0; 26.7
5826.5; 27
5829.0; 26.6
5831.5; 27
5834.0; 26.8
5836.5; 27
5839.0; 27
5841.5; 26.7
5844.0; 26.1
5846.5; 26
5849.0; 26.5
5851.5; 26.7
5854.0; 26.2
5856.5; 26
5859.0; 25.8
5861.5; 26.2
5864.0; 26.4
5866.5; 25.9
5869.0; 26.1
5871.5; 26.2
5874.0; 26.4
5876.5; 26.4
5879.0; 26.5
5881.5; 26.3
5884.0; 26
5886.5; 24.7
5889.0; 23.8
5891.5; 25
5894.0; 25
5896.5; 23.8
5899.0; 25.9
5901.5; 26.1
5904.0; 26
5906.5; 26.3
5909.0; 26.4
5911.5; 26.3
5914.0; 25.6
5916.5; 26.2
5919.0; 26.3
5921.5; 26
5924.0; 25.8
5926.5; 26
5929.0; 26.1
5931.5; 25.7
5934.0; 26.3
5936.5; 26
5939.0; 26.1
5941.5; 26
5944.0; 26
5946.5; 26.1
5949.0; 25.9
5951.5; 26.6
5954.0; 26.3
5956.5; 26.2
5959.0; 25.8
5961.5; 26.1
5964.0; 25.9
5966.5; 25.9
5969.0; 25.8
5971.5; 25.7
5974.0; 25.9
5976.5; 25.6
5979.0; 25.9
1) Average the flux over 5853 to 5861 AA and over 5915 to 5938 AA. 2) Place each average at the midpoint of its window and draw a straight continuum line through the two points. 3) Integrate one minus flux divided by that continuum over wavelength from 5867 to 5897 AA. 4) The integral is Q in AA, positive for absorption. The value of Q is 0.5 AA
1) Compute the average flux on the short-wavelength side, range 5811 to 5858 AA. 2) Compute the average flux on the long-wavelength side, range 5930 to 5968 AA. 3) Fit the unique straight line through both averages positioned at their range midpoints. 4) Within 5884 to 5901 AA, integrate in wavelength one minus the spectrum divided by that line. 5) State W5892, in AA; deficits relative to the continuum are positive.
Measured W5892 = 1.0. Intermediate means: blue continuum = 26.7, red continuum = 26.1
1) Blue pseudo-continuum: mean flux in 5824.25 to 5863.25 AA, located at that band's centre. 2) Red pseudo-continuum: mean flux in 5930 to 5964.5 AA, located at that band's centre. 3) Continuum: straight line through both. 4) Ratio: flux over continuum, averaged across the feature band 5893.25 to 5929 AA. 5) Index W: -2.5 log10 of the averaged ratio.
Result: 0.015 mag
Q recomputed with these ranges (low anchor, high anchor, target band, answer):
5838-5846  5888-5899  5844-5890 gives -0.8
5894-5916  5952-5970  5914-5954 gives -0.3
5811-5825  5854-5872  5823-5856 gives -0.2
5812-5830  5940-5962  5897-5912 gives 0.2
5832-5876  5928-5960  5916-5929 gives 0.0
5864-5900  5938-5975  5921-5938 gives -0.1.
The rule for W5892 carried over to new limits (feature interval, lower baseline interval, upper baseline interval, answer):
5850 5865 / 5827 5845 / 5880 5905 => 0.0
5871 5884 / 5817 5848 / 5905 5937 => 0.0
